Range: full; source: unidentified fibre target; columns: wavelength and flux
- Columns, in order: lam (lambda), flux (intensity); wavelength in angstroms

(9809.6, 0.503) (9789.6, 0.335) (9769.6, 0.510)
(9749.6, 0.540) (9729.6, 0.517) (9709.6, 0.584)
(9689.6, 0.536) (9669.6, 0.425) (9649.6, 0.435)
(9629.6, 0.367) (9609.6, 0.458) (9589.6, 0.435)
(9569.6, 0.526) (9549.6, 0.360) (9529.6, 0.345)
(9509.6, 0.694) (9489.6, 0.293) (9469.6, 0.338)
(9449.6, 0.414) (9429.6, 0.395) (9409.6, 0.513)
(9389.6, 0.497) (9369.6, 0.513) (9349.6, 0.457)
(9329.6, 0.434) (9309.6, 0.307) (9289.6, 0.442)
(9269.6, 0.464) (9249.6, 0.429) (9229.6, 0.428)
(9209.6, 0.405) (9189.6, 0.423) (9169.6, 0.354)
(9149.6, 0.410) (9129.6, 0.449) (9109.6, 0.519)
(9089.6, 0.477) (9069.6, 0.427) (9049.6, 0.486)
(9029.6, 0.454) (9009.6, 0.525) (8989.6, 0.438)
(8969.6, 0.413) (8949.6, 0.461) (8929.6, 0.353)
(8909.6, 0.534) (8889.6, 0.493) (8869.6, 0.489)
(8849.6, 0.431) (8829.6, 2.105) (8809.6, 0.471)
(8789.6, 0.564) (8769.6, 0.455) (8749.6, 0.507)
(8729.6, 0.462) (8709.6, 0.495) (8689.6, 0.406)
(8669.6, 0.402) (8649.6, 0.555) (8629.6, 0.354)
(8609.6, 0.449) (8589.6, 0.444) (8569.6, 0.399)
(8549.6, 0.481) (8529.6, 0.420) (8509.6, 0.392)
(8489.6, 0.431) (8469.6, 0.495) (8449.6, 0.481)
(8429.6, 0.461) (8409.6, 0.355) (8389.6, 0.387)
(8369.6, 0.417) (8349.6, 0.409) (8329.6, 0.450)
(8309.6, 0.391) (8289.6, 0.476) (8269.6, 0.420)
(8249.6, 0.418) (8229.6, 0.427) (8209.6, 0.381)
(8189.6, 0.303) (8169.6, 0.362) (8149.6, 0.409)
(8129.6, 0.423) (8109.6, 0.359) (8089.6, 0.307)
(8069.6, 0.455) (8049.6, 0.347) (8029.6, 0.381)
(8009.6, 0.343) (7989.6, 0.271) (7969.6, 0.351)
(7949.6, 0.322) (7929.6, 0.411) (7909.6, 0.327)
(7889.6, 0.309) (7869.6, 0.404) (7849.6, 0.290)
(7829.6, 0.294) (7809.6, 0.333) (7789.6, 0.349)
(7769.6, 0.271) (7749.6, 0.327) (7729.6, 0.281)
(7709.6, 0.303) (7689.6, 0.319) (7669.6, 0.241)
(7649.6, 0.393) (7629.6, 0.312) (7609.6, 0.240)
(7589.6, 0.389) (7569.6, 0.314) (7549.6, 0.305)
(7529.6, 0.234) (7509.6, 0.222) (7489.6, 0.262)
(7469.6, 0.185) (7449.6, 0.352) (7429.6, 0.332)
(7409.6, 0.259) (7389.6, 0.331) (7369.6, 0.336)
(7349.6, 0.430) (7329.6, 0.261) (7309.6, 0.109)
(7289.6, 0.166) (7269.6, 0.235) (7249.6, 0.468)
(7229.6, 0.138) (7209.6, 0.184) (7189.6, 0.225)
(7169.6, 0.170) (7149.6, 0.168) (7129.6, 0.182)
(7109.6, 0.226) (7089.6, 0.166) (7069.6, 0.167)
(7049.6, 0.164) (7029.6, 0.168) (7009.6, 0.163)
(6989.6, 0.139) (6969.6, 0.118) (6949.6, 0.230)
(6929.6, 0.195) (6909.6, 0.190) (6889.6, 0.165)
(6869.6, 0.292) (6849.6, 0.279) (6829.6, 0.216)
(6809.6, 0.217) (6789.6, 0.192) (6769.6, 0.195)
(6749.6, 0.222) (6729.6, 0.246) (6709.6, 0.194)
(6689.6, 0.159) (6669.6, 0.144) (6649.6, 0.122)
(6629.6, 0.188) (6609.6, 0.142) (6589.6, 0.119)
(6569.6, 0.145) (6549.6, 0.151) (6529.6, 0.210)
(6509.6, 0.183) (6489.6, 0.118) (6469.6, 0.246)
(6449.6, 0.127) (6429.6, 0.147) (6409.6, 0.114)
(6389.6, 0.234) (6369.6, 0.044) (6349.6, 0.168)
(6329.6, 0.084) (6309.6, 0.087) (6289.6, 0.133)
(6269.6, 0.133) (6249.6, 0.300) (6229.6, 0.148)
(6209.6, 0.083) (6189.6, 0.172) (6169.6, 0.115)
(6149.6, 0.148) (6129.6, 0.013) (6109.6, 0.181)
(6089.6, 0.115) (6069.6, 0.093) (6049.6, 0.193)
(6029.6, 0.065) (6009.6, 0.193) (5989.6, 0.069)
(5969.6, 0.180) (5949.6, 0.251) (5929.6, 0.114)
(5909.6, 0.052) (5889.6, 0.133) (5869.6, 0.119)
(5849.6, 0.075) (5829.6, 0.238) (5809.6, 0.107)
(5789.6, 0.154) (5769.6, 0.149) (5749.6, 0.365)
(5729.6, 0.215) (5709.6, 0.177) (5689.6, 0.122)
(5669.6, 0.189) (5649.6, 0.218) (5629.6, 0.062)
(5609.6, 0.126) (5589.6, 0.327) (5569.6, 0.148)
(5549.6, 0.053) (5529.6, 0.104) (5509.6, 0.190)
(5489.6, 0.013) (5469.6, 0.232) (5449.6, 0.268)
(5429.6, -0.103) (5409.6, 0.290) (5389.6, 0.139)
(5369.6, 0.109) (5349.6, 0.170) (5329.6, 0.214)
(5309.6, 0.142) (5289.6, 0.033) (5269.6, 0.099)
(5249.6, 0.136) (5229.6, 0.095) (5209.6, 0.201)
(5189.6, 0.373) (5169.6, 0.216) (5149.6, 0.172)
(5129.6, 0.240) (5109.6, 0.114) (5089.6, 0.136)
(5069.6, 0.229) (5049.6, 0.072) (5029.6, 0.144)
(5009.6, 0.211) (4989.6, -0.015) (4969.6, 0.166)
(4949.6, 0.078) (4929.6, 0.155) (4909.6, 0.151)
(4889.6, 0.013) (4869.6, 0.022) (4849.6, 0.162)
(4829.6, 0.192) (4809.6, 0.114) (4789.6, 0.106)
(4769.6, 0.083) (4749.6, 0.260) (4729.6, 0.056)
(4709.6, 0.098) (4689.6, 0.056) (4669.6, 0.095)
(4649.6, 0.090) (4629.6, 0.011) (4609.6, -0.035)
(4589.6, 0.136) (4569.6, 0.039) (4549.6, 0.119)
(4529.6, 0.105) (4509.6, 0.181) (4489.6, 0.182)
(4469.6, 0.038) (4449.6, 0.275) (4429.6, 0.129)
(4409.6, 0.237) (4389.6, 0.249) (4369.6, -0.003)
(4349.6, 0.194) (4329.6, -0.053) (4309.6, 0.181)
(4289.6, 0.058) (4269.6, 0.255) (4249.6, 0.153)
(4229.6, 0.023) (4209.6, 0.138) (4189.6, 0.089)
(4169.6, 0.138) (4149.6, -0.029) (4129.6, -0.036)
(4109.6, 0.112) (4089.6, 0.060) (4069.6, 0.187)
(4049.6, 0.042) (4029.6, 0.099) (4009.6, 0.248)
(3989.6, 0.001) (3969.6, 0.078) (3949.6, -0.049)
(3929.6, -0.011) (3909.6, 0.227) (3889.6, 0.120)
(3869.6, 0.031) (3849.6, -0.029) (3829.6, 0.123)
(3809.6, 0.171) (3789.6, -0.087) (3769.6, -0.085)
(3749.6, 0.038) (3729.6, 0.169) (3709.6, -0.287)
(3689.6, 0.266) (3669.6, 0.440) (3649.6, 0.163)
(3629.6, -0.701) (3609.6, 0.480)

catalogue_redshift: 0.84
